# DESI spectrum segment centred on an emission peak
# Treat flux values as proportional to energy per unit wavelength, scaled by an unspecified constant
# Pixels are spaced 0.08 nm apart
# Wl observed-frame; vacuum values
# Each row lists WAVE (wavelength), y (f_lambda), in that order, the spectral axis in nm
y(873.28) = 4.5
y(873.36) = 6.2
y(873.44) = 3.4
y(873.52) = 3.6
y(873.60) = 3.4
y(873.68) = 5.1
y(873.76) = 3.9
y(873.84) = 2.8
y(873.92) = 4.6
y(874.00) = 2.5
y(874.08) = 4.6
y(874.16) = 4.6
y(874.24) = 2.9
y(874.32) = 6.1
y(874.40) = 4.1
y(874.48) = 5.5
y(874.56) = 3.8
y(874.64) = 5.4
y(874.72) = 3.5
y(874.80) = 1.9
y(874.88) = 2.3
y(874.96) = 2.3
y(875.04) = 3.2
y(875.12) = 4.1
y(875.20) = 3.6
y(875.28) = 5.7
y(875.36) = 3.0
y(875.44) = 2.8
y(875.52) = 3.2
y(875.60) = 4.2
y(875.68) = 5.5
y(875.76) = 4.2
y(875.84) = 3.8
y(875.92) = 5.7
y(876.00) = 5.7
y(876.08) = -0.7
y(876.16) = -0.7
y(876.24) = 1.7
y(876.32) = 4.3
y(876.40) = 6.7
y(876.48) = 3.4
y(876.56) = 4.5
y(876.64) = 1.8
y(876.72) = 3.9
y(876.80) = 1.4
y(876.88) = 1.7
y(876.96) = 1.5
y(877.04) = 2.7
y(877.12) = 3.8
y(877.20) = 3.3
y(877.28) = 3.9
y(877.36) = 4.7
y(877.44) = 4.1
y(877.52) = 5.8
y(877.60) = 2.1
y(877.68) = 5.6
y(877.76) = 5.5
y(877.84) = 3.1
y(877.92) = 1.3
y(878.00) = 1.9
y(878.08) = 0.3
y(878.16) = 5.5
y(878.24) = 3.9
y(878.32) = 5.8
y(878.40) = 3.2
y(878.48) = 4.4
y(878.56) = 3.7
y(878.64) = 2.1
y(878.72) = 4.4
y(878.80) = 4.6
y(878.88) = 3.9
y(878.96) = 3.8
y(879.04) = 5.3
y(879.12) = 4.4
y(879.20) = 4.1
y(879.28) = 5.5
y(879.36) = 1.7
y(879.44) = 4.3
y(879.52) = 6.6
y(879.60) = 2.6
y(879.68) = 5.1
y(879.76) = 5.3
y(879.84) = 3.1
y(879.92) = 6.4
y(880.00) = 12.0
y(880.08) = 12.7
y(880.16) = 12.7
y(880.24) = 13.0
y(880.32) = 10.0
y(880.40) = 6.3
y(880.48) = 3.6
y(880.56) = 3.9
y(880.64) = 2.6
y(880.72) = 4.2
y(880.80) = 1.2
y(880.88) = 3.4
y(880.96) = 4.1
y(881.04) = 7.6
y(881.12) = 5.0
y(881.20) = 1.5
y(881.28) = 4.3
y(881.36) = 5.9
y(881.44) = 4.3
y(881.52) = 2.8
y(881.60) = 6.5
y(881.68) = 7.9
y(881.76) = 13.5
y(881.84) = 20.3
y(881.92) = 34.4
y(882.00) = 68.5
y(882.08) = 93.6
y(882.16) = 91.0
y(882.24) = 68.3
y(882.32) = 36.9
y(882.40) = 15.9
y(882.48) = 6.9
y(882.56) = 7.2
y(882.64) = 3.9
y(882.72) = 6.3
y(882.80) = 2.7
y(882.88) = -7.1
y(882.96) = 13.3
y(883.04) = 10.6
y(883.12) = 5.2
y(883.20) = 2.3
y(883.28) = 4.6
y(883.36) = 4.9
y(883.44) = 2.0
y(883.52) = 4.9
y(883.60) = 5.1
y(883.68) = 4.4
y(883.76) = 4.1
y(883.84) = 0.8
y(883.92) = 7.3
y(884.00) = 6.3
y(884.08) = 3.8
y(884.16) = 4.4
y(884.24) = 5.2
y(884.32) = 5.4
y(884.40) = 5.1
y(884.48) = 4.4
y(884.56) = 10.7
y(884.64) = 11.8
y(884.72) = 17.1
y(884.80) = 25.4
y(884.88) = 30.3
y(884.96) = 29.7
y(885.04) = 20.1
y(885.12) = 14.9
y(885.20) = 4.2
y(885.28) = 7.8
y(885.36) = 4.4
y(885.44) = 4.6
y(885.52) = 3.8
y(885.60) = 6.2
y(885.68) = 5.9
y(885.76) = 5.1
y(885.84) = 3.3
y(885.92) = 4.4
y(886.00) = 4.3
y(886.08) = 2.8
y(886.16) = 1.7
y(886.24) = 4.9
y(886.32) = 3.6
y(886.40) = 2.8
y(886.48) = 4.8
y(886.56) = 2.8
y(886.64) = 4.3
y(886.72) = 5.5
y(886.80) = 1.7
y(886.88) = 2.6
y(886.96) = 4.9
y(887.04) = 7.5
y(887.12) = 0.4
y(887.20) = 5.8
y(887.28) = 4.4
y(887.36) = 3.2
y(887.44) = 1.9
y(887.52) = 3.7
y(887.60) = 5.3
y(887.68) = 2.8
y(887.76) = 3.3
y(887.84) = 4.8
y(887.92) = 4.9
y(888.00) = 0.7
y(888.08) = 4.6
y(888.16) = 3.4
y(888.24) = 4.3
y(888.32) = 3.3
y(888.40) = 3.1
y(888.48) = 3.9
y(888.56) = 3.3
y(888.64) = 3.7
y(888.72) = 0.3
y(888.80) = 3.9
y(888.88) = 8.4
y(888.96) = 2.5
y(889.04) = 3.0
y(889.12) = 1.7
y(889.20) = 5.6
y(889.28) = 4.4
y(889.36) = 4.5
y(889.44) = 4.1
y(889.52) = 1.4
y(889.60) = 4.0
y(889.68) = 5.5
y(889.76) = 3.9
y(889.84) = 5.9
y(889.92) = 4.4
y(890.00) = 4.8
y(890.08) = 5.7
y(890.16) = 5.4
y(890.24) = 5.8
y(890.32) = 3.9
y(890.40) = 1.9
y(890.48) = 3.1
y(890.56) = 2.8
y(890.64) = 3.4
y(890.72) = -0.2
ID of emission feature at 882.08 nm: H-alpha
